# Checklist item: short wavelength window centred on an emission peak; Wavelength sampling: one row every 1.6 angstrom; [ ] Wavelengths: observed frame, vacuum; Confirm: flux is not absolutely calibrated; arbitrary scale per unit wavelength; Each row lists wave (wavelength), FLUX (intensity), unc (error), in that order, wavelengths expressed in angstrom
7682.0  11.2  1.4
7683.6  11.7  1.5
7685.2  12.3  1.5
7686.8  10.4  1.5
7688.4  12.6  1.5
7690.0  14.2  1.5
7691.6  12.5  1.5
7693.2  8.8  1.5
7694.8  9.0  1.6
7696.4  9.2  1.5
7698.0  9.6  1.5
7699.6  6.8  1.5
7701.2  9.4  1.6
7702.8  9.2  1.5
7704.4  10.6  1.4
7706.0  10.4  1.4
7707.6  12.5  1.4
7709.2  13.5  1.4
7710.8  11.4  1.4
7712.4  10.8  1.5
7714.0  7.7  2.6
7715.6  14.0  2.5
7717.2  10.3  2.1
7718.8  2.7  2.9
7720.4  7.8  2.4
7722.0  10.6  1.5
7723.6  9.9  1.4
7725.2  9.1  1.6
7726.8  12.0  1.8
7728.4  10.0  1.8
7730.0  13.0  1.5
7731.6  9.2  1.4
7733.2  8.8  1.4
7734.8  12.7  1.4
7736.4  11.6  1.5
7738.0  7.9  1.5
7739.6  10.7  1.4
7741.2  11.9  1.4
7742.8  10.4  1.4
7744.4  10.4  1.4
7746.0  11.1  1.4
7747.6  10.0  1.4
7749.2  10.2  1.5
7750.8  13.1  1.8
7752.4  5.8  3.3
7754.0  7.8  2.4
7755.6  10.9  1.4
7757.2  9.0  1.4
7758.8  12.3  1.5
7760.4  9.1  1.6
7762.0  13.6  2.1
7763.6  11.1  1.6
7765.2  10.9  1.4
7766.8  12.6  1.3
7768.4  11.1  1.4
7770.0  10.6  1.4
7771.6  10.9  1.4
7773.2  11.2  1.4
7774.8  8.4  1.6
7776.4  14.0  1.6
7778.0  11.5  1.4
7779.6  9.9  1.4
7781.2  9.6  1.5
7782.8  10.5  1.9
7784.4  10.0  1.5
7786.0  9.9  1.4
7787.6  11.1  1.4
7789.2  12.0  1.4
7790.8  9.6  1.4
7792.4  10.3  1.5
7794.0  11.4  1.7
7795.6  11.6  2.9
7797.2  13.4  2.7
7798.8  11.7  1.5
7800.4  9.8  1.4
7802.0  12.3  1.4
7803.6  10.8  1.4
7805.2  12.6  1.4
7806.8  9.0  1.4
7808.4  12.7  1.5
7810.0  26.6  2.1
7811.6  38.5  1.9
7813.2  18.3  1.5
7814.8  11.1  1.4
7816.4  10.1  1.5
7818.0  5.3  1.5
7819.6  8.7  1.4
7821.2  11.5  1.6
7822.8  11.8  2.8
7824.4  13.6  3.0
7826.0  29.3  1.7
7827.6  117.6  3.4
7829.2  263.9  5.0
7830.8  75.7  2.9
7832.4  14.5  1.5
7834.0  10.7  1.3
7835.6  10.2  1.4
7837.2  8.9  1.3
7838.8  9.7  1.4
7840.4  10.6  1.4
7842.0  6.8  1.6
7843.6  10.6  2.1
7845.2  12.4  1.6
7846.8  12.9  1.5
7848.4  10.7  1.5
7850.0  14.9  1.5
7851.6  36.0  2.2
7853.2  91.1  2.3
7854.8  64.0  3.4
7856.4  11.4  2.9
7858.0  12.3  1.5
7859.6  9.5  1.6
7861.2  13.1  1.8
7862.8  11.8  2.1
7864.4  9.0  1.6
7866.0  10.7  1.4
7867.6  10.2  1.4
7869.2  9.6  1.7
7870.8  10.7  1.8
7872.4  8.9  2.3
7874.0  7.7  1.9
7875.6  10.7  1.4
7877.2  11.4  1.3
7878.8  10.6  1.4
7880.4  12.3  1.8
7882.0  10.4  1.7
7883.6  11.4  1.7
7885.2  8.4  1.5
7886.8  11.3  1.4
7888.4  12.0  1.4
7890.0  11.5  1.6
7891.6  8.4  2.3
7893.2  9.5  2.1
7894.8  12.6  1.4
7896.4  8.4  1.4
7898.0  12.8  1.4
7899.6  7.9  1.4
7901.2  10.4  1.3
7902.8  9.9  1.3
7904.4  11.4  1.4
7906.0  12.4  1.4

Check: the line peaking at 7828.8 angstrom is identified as H-alpha 6563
